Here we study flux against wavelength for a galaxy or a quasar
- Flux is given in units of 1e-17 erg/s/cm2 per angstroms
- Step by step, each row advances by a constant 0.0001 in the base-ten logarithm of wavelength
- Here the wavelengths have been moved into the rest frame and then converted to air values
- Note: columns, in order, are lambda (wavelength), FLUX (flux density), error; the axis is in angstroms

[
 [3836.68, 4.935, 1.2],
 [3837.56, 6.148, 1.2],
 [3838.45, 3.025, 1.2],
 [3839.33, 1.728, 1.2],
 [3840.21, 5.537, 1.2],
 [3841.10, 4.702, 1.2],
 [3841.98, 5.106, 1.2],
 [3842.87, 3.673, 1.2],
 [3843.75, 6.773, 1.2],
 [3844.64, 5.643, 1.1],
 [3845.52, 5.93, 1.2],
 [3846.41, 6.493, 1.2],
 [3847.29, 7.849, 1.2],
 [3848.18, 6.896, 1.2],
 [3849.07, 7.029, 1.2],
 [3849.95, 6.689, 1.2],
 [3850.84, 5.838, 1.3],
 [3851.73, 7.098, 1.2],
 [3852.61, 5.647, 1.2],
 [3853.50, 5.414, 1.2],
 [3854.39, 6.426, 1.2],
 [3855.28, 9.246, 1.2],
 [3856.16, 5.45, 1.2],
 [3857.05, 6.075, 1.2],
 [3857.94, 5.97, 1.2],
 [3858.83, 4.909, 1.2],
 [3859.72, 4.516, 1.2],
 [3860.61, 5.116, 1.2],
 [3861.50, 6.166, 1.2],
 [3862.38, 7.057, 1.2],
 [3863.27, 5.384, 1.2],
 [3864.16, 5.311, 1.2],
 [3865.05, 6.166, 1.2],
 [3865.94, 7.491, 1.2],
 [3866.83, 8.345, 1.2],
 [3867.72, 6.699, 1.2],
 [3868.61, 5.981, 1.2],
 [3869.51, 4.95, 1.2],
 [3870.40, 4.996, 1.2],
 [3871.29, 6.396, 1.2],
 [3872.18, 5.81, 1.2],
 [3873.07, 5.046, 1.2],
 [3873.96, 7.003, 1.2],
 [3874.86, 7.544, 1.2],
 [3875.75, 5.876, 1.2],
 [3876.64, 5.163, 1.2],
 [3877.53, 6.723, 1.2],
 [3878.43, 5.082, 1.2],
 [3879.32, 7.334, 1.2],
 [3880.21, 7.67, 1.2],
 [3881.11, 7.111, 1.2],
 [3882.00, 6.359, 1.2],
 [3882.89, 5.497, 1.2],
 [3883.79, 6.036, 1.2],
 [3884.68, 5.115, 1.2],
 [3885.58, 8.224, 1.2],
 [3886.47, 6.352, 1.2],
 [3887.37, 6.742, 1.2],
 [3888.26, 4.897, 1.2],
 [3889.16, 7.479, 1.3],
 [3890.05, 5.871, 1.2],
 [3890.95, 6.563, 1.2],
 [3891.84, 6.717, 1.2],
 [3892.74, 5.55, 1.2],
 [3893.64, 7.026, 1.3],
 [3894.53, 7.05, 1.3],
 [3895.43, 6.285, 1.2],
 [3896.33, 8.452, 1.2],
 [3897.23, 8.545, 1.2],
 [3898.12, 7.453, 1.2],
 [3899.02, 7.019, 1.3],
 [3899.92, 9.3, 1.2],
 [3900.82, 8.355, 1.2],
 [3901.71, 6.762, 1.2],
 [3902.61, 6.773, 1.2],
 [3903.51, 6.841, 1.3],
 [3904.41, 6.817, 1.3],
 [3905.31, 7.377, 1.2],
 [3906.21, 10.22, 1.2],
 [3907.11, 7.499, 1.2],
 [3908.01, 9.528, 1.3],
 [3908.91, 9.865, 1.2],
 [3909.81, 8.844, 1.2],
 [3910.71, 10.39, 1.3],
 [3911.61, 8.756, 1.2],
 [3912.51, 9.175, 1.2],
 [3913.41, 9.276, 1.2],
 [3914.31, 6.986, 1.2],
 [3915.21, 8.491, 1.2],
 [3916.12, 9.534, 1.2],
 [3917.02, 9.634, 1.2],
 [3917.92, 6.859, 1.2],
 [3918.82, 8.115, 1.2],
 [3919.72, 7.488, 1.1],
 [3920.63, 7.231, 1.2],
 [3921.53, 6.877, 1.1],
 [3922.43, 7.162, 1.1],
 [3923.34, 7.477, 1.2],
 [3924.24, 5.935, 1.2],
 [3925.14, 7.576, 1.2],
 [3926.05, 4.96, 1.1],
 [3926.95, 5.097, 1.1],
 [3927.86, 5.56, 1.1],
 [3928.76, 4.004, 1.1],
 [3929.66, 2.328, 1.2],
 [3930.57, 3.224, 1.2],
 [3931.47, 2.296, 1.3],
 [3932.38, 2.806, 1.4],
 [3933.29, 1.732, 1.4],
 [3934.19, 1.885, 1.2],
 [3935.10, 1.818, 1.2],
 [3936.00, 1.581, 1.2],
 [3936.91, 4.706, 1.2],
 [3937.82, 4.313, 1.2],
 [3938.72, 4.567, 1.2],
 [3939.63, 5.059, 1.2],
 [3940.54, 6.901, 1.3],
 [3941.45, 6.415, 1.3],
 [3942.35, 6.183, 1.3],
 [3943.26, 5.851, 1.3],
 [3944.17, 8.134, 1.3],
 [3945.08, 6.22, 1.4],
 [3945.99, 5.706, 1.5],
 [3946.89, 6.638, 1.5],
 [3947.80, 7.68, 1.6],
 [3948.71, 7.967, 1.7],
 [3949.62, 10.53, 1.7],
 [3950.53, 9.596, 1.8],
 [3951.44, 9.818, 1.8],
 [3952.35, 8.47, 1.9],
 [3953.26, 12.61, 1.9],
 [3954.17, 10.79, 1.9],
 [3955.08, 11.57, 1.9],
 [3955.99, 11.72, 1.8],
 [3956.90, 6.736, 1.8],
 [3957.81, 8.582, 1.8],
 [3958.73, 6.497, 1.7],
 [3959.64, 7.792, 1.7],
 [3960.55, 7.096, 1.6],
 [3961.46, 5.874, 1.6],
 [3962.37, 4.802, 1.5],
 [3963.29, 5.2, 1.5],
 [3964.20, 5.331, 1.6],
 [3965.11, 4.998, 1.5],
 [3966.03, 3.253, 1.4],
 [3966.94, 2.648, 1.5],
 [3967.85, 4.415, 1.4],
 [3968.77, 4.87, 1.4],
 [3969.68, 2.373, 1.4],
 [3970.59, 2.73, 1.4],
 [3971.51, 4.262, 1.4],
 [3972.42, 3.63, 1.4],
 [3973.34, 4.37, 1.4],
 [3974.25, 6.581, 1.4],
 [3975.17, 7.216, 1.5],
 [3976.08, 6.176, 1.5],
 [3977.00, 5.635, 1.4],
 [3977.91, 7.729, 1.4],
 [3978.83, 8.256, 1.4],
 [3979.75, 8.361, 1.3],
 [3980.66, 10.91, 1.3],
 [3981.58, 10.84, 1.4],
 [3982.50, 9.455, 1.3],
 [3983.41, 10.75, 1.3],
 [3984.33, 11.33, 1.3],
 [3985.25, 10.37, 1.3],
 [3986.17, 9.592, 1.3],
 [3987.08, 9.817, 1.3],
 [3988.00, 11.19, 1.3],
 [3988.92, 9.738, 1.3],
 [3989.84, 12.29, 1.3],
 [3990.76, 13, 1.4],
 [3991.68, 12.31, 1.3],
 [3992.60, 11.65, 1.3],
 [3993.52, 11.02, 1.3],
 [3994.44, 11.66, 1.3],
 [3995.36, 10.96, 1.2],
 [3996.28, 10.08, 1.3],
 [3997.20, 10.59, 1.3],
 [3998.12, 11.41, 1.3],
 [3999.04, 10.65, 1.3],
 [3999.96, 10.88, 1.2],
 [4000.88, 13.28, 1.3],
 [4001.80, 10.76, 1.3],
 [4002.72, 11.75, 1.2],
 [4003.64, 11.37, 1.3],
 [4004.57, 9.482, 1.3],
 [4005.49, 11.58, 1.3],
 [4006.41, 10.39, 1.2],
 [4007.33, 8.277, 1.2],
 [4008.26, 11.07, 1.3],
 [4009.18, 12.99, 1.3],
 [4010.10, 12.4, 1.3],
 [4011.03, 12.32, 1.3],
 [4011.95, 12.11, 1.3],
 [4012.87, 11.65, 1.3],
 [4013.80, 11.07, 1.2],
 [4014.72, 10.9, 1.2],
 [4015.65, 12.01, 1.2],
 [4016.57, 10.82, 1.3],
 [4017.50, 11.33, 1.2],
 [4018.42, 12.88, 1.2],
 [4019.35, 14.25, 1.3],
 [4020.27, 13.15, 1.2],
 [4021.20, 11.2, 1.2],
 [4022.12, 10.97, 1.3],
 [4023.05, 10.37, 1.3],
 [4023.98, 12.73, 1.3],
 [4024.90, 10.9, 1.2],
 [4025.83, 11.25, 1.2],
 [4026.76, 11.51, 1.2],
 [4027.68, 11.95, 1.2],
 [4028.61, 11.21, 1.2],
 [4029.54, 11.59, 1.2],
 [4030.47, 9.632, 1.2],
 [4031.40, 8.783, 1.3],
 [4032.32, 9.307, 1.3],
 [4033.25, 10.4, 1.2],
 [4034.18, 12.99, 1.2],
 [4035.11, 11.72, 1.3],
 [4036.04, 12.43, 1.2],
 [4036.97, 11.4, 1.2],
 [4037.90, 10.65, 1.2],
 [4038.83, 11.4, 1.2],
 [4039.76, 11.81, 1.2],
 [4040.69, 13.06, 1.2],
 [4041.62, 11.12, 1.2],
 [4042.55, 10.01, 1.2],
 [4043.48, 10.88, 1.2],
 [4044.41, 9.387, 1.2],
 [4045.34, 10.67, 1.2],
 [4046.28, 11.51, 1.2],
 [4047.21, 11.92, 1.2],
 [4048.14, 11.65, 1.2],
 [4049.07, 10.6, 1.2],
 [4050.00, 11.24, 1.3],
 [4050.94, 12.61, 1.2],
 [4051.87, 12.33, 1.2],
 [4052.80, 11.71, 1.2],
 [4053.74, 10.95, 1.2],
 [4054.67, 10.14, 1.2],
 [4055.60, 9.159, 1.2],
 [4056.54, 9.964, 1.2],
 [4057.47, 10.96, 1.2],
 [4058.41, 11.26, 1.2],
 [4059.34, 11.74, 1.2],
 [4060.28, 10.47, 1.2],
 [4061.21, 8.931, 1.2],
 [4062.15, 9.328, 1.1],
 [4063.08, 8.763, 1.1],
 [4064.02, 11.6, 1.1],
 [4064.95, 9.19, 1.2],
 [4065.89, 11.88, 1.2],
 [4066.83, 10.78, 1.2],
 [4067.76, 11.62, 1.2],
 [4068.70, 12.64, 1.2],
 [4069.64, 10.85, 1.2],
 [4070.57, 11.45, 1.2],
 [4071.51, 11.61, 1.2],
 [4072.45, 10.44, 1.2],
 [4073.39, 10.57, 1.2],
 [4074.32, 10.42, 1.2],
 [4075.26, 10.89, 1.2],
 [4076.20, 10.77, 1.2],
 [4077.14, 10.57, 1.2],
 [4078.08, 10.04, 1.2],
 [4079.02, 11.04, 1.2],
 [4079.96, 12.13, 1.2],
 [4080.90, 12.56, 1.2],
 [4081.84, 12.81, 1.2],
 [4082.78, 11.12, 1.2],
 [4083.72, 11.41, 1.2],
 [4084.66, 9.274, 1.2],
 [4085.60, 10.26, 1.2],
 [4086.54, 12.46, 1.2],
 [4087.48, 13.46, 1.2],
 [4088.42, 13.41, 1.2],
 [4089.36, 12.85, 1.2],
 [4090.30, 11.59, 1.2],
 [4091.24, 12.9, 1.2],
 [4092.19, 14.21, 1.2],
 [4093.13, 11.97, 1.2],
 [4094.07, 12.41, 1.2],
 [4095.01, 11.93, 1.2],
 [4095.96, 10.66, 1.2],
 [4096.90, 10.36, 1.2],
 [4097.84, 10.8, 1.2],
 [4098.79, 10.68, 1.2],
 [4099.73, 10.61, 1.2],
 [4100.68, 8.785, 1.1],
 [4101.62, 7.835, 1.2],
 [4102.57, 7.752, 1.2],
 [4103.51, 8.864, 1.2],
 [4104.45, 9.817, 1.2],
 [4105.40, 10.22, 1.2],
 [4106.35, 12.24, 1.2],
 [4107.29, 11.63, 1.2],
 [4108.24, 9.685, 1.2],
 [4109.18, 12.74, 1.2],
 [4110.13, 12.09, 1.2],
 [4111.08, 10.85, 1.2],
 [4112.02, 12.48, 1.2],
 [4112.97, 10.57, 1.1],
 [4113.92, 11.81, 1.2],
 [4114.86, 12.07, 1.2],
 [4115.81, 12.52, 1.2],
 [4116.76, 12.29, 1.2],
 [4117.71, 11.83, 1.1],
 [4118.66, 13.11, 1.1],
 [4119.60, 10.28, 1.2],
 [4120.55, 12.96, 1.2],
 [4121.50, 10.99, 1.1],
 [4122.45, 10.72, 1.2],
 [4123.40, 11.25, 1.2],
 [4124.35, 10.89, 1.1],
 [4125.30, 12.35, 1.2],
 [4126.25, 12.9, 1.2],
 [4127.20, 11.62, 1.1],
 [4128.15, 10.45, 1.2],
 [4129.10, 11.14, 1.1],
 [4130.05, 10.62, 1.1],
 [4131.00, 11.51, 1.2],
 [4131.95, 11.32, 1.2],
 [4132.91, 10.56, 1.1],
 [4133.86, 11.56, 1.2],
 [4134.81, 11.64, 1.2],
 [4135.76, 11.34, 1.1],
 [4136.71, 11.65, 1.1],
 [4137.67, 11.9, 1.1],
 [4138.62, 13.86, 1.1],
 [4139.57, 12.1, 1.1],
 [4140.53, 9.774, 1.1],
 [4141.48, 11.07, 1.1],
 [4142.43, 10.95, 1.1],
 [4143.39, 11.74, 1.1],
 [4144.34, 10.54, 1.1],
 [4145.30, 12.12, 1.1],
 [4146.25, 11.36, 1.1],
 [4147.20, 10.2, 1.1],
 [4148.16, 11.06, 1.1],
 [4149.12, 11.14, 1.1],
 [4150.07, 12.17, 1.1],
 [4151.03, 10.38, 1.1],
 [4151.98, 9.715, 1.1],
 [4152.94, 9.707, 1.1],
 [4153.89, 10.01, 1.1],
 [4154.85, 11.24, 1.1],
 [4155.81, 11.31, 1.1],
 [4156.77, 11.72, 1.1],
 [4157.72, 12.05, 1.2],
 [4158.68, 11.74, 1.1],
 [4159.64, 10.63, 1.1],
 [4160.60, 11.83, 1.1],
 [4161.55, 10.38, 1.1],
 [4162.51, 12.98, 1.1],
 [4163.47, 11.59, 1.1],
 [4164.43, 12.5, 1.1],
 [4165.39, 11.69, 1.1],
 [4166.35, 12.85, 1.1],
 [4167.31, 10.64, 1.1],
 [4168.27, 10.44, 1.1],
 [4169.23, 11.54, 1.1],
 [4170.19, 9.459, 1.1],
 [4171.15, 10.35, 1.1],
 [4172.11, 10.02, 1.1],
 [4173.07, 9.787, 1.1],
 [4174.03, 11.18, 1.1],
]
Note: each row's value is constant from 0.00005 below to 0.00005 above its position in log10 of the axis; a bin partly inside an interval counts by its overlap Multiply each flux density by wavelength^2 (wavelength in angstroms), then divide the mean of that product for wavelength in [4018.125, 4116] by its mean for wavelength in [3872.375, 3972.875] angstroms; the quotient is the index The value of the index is 1.82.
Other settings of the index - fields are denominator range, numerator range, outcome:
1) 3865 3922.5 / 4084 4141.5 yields 1.75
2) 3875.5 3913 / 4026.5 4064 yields 1.62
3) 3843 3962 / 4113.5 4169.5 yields 1.91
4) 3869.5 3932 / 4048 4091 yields 1.75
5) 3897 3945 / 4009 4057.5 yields 1.84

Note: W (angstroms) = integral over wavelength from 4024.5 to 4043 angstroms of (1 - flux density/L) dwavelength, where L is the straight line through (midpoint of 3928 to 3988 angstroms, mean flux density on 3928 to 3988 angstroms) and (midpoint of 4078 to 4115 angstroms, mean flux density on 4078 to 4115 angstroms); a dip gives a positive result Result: -4.14 angstroms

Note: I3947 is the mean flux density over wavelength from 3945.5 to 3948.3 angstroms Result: 6.7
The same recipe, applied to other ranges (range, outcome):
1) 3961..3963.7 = 5.29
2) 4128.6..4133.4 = 11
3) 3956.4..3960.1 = 7.45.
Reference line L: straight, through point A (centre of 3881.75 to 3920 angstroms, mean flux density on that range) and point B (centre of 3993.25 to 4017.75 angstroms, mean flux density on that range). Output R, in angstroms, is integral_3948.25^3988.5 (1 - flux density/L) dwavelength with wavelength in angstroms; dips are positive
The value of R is 9.5 angstroms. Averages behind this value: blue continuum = 7.59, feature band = 7.56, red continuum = 11.2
